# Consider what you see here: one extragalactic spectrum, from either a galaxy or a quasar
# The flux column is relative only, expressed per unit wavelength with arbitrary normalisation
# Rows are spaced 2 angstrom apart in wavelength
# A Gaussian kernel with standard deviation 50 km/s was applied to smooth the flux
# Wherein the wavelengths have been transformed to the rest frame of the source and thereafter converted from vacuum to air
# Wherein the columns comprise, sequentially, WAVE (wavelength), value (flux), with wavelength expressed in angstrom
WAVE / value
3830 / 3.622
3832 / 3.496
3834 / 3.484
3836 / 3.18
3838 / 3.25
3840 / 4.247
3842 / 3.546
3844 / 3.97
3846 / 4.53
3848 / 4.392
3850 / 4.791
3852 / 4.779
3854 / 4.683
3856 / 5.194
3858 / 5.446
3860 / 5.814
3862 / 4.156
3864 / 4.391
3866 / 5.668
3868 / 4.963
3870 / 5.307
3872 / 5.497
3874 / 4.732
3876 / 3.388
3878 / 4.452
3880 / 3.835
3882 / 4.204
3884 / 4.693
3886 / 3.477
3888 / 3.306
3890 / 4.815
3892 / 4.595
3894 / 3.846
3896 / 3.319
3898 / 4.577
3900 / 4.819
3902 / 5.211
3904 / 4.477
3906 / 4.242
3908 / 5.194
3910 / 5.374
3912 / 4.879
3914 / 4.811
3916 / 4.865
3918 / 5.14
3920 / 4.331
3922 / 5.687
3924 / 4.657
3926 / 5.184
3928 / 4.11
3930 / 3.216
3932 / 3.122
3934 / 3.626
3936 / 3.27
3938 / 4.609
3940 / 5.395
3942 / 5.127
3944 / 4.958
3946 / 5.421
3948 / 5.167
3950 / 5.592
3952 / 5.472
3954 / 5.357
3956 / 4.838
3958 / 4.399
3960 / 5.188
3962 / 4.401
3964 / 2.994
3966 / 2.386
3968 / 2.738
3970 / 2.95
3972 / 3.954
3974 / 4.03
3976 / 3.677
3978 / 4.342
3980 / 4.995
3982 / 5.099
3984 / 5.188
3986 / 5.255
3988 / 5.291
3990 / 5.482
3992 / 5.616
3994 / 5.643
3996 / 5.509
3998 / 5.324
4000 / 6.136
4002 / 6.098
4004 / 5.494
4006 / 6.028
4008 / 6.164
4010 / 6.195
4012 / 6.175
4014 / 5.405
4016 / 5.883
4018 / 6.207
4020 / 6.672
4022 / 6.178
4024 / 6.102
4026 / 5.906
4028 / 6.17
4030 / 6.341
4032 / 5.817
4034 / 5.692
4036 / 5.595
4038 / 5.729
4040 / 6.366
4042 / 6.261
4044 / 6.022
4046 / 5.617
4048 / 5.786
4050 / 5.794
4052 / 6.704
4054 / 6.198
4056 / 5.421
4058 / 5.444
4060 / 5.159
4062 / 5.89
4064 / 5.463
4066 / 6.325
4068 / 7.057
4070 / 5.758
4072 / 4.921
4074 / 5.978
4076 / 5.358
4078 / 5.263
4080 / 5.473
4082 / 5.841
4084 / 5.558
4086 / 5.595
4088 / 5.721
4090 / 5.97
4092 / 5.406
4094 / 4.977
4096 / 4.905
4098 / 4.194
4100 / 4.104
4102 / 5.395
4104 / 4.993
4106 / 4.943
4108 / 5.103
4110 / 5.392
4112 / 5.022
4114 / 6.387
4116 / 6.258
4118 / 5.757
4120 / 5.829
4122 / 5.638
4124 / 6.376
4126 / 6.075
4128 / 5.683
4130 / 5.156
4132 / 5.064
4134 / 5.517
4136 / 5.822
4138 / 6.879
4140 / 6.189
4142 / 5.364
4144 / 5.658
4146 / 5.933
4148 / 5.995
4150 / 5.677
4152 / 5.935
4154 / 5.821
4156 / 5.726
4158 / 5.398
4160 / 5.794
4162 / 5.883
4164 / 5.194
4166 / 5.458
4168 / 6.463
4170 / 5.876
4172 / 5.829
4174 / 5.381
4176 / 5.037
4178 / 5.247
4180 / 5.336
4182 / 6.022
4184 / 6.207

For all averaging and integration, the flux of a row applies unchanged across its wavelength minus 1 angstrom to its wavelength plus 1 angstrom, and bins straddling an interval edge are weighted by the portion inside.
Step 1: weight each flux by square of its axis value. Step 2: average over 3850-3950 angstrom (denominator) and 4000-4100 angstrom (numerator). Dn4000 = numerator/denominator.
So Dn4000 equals 1.35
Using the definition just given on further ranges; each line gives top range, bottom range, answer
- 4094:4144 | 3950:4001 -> 1.26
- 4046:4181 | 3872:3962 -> 1.35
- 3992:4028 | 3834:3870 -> 1.42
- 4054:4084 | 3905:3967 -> 1.32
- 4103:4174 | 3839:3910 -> 1.44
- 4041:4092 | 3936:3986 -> 1.35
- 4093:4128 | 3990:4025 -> 0.96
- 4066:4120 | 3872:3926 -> 1.33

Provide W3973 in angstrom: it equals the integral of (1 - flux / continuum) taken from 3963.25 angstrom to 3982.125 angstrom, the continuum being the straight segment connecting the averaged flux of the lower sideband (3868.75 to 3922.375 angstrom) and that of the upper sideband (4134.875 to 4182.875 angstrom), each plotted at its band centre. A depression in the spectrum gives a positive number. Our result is 4.8 angstrom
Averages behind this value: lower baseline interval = 4.55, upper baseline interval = 5.75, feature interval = 3.66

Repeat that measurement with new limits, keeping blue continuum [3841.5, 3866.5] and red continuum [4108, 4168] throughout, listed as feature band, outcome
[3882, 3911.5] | 2.8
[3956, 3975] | 5.2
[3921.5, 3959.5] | 2.7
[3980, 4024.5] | -4.2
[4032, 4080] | -3.1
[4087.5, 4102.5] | 1.5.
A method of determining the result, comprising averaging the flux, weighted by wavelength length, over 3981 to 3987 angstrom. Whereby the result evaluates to 5.18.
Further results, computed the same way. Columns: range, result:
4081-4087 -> 5.66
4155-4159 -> 5.56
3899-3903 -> 5.02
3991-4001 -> 5.65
